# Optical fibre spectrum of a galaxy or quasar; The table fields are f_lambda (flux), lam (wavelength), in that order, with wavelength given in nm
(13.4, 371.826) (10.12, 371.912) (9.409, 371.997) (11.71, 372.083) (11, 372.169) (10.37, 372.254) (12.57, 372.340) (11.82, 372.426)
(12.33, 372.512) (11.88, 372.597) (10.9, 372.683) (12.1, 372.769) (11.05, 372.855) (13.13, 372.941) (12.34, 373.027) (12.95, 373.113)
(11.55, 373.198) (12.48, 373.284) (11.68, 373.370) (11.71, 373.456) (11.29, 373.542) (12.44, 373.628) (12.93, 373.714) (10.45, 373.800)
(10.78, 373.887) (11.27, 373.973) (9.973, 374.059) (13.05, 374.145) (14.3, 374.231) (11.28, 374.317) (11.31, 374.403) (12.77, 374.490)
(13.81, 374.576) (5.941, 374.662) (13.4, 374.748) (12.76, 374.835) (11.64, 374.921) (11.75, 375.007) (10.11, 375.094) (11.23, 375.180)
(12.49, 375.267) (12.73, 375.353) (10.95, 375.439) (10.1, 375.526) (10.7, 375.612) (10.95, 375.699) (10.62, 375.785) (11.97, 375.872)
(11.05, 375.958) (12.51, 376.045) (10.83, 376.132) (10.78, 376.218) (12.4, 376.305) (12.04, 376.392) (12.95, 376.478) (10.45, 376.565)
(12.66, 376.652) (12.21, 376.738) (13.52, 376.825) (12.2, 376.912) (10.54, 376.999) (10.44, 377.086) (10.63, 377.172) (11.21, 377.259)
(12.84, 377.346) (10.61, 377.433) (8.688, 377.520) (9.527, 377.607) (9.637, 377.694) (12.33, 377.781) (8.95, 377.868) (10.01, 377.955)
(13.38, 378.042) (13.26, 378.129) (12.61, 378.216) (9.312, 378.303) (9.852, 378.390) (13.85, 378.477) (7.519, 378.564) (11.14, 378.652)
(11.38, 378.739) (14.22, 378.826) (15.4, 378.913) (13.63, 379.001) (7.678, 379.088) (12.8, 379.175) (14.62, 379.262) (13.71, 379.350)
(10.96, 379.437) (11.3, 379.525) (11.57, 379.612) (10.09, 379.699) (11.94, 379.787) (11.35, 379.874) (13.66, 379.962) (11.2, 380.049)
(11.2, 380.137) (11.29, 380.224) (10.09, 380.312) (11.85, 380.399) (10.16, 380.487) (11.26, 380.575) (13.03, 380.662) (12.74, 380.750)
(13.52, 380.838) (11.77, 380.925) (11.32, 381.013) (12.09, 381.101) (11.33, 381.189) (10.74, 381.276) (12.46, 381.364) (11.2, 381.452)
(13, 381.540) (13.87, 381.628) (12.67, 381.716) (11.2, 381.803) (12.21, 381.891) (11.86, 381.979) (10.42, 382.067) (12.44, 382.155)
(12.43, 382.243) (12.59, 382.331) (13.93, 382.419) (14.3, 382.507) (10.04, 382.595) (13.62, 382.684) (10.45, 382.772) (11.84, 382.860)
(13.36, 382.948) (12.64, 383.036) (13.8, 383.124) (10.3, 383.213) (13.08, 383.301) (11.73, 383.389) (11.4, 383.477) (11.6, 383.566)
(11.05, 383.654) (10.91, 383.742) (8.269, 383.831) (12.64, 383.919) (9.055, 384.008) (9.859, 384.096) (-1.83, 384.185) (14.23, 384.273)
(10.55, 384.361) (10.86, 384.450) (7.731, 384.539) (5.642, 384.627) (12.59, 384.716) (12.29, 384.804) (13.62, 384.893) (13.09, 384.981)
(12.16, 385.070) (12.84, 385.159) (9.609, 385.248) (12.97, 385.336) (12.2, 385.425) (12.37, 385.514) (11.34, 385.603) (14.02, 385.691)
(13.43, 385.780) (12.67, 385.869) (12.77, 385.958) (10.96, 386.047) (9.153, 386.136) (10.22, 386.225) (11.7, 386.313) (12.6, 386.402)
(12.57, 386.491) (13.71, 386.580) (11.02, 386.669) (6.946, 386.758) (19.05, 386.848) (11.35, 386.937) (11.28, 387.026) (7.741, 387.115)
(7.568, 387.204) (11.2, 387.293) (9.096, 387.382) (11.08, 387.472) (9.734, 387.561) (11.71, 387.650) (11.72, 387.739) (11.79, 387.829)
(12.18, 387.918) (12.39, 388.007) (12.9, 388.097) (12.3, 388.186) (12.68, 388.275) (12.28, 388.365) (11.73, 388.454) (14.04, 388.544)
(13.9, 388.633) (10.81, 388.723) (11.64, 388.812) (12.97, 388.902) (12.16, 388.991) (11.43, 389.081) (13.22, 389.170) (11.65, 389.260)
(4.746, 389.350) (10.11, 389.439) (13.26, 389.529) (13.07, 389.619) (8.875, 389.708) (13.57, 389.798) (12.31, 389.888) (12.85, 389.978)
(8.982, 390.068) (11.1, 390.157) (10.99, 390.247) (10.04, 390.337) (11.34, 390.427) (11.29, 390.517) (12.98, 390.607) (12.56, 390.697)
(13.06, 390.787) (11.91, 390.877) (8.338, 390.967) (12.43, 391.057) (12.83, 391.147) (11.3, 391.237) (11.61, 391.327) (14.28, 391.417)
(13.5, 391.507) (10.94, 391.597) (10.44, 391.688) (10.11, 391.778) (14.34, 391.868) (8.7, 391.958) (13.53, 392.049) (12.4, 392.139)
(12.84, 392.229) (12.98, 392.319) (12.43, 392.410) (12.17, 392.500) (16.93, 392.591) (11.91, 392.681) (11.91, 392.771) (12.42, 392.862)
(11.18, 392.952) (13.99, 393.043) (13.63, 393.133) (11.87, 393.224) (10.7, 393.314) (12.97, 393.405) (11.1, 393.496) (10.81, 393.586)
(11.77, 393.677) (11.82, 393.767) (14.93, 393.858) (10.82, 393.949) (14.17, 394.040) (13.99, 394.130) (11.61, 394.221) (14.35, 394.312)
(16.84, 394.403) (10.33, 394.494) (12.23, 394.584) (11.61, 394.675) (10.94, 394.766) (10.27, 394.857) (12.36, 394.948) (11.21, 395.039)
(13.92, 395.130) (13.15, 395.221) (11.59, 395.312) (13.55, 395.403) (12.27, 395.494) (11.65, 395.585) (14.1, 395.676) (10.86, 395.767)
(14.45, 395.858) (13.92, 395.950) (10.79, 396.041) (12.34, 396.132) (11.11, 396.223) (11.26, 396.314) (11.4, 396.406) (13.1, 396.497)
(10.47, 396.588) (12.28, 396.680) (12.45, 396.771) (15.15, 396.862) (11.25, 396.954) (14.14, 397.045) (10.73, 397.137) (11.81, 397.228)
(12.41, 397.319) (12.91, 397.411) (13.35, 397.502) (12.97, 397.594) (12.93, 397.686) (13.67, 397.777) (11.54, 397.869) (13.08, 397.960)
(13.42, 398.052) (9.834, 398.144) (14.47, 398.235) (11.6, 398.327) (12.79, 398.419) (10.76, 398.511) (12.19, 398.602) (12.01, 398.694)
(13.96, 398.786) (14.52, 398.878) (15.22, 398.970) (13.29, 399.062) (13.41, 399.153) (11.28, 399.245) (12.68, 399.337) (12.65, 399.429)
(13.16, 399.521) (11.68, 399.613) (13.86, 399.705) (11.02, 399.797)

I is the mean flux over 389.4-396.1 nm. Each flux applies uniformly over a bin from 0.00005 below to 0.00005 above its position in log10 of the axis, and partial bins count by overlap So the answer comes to 12.2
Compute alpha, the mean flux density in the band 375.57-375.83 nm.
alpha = 10.7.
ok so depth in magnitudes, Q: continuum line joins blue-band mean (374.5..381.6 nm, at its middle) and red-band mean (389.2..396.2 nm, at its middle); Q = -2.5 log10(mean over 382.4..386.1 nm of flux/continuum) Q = 0.04 mag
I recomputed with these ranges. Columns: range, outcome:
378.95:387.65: 11.5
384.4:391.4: 11.6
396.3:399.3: 12.6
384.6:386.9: 12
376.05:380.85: 11.6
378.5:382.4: 11.9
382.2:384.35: 11.3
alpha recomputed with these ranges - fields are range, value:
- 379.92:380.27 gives 11.8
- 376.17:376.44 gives 11.8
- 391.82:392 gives 11.6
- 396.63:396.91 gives 13.2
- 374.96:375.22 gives 11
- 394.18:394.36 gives 13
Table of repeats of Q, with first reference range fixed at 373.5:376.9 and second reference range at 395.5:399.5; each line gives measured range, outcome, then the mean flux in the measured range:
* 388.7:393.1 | 0.039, 11.9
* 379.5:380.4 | 0.041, 11.4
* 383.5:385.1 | 0.175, 10.2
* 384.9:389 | 0.027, 11.8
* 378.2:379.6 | -0.004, 11.9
